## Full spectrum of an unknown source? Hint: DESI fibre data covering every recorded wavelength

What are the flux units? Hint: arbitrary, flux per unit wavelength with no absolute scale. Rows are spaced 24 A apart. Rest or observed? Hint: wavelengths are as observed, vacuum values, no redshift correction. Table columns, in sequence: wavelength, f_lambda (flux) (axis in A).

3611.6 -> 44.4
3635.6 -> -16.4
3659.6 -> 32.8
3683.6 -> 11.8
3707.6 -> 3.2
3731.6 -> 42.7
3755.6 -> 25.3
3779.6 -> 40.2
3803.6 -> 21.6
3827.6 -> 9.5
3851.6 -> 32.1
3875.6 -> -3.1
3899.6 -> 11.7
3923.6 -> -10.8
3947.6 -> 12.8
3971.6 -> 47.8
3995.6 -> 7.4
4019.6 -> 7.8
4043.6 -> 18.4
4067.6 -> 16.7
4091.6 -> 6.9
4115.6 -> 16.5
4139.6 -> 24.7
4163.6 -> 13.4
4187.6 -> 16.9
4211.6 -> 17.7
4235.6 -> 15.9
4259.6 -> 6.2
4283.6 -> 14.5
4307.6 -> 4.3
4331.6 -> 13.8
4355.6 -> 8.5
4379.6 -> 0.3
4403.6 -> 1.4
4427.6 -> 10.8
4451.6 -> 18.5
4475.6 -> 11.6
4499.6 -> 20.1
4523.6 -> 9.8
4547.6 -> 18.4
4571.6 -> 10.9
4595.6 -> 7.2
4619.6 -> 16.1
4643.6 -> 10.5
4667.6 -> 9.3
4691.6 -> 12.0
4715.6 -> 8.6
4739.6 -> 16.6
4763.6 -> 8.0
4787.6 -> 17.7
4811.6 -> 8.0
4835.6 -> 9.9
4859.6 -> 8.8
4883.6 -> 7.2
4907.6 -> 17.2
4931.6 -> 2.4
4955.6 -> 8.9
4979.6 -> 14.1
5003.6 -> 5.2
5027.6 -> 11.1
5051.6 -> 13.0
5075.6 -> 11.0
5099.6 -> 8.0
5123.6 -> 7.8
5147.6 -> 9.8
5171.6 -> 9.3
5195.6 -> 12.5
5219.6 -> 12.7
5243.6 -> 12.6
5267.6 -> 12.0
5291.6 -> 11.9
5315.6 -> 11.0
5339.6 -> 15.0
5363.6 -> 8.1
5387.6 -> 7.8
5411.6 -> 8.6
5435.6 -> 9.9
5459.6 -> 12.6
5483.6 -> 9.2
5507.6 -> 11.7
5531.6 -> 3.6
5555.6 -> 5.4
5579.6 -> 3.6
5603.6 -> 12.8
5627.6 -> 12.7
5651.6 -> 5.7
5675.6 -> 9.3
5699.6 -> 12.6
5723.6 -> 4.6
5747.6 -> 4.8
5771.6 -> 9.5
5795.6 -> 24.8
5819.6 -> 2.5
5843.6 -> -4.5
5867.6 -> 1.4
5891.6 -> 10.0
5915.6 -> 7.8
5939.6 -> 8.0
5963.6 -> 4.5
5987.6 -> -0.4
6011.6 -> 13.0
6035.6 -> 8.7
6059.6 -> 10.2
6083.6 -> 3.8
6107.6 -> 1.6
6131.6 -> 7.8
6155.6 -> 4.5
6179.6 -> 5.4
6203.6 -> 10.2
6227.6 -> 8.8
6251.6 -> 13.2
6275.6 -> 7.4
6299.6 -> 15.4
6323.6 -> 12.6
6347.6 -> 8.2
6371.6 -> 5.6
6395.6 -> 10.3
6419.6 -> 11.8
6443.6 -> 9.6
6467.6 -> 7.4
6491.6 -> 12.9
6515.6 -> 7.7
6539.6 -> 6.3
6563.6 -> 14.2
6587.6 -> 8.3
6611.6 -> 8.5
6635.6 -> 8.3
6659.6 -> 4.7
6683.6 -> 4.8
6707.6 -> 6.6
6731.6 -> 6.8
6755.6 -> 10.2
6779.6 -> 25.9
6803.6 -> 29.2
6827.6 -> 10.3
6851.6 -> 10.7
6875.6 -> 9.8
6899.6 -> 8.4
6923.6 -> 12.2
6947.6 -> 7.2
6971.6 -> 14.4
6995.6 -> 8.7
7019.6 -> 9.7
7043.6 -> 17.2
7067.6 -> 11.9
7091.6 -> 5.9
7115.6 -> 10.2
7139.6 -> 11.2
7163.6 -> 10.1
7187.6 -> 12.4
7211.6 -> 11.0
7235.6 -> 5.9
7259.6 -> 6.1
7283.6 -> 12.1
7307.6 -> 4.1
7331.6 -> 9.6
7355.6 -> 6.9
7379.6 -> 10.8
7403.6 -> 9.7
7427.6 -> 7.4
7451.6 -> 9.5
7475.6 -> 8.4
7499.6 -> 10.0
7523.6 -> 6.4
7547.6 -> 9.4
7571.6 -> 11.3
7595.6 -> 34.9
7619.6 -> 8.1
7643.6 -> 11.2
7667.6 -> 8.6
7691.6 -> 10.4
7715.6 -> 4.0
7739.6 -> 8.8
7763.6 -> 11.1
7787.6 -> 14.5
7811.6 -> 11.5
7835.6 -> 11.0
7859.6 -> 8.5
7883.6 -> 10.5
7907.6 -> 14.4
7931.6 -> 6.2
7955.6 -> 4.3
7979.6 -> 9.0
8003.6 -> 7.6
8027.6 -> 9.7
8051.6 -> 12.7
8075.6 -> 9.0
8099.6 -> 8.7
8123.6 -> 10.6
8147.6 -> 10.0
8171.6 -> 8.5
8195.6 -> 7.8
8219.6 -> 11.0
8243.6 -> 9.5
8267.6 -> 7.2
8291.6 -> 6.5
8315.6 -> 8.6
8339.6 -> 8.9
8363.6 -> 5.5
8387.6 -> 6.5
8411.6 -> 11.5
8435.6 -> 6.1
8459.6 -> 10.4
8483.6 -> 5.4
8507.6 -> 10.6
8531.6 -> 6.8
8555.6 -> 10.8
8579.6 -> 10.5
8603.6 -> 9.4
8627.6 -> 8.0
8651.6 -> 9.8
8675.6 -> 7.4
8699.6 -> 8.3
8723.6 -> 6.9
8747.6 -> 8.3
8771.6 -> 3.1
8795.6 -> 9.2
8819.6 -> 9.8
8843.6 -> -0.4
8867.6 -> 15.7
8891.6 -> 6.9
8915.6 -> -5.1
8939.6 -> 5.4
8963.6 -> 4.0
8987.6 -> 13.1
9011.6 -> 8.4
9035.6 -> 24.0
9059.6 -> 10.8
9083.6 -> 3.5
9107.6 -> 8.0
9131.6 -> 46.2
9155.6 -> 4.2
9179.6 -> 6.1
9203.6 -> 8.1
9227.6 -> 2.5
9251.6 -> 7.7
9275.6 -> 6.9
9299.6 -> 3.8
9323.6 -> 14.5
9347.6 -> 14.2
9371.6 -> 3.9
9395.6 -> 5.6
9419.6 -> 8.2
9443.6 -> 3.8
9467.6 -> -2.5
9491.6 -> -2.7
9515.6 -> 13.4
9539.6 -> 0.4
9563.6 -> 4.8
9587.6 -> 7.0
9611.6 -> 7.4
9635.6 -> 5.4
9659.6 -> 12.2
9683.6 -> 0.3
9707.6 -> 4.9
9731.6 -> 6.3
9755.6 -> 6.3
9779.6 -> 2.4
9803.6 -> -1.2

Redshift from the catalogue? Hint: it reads 0.822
